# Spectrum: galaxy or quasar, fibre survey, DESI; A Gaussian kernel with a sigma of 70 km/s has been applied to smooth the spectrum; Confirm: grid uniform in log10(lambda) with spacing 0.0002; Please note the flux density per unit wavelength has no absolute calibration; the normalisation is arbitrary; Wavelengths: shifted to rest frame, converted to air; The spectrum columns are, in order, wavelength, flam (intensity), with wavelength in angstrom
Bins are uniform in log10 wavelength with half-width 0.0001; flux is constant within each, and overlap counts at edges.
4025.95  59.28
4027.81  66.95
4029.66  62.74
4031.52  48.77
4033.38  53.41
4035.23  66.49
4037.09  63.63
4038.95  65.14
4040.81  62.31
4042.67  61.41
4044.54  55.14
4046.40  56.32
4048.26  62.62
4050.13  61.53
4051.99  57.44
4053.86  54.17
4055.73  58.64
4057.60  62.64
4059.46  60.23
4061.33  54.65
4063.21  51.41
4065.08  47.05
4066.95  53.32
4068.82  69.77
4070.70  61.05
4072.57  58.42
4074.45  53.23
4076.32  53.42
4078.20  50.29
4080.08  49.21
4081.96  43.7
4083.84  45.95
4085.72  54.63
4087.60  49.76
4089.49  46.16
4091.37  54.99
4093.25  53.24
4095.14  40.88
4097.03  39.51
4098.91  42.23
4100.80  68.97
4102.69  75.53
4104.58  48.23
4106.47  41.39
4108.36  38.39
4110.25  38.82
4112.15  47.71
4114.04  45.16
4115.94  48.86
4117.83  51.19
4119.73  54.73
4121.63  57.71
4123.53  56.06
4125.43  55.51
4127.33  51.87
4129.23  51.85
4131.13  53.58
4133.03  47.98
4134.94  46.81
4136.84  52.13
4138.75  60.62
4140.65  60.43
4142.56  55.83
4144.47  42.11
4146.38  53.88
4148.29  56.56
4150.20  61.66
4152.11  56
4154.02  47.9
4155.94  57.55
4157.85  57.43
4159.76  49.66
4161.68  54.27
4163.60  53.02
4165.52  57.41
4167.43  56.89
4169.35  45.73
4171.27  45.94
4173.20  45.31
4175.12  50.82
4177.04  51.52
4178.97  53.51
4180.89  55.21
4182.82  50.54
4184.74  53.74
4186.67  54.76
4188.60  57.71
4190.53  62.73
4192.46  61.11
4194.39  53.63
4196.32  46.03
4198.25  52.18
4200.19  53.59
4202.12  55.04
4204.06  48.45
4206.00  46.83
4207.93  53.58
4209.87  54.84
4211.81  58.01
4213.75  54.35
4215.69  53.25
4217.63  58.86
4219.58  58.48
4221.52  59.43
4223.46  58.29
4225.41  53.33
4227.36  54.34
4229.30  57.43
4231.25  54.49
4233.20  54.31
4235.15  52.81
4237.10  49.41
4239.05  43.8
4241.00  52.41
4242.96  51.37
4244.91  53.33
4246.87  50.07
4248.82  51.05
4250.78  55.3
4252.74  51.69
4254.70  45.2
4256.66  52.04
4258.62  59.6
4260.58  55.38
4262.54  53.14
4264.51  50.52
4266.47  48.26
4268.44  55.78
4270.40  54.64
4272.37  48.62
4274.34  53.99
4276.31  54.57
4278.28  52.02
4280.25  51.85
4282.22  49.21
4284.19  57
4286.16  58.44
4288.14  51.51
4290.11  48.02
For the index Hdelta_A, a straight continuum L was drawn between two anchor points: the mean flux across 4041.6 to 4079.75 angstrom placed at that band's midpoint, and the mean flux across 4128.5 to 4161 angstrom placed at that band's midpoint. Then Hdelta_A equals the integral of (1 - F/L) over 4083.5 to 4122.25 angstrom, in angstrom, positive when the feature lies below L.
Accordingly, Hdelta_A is 3.9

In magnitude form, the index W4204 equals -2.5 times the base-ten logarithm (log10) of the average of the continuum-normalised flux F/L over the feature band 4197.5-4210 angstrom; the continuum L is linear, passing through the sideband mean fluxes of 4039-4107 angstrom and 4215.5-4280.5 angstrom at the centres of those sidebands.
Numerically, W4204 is 0.04 mag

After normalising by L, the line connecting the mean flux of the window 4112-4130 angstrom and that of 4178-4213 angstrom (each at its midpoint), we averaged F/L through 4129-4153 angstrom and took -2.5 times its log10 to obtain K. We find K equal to -0.02 mag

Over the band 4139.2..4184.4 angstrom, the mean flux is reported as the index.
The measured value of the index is 53.1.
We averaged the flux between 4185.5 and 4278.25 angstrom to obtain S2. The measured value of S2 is 53.5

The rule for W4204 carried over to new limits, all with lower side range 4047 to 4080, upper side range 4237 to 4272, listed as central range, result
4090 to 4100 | 0.20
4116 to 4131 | 0.03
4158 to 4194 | 0.01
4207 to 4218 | -0.05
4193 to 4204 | 0.02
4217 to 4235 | -0.07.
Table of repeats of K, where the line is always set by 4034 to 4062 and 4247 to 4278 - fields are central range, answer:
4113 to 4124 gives 0.11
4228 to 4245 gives 0.03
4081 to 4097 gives 0.22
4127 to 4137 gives 0.13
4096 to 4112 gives 0.19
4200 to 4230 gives -0.01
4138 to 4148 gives 0.04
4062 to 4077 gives 0.06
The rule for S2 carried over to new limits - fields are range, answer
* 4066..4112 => 51.2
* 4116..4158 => 53.9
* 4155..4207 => 53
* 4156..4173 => 52.5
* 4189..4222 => 54.7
